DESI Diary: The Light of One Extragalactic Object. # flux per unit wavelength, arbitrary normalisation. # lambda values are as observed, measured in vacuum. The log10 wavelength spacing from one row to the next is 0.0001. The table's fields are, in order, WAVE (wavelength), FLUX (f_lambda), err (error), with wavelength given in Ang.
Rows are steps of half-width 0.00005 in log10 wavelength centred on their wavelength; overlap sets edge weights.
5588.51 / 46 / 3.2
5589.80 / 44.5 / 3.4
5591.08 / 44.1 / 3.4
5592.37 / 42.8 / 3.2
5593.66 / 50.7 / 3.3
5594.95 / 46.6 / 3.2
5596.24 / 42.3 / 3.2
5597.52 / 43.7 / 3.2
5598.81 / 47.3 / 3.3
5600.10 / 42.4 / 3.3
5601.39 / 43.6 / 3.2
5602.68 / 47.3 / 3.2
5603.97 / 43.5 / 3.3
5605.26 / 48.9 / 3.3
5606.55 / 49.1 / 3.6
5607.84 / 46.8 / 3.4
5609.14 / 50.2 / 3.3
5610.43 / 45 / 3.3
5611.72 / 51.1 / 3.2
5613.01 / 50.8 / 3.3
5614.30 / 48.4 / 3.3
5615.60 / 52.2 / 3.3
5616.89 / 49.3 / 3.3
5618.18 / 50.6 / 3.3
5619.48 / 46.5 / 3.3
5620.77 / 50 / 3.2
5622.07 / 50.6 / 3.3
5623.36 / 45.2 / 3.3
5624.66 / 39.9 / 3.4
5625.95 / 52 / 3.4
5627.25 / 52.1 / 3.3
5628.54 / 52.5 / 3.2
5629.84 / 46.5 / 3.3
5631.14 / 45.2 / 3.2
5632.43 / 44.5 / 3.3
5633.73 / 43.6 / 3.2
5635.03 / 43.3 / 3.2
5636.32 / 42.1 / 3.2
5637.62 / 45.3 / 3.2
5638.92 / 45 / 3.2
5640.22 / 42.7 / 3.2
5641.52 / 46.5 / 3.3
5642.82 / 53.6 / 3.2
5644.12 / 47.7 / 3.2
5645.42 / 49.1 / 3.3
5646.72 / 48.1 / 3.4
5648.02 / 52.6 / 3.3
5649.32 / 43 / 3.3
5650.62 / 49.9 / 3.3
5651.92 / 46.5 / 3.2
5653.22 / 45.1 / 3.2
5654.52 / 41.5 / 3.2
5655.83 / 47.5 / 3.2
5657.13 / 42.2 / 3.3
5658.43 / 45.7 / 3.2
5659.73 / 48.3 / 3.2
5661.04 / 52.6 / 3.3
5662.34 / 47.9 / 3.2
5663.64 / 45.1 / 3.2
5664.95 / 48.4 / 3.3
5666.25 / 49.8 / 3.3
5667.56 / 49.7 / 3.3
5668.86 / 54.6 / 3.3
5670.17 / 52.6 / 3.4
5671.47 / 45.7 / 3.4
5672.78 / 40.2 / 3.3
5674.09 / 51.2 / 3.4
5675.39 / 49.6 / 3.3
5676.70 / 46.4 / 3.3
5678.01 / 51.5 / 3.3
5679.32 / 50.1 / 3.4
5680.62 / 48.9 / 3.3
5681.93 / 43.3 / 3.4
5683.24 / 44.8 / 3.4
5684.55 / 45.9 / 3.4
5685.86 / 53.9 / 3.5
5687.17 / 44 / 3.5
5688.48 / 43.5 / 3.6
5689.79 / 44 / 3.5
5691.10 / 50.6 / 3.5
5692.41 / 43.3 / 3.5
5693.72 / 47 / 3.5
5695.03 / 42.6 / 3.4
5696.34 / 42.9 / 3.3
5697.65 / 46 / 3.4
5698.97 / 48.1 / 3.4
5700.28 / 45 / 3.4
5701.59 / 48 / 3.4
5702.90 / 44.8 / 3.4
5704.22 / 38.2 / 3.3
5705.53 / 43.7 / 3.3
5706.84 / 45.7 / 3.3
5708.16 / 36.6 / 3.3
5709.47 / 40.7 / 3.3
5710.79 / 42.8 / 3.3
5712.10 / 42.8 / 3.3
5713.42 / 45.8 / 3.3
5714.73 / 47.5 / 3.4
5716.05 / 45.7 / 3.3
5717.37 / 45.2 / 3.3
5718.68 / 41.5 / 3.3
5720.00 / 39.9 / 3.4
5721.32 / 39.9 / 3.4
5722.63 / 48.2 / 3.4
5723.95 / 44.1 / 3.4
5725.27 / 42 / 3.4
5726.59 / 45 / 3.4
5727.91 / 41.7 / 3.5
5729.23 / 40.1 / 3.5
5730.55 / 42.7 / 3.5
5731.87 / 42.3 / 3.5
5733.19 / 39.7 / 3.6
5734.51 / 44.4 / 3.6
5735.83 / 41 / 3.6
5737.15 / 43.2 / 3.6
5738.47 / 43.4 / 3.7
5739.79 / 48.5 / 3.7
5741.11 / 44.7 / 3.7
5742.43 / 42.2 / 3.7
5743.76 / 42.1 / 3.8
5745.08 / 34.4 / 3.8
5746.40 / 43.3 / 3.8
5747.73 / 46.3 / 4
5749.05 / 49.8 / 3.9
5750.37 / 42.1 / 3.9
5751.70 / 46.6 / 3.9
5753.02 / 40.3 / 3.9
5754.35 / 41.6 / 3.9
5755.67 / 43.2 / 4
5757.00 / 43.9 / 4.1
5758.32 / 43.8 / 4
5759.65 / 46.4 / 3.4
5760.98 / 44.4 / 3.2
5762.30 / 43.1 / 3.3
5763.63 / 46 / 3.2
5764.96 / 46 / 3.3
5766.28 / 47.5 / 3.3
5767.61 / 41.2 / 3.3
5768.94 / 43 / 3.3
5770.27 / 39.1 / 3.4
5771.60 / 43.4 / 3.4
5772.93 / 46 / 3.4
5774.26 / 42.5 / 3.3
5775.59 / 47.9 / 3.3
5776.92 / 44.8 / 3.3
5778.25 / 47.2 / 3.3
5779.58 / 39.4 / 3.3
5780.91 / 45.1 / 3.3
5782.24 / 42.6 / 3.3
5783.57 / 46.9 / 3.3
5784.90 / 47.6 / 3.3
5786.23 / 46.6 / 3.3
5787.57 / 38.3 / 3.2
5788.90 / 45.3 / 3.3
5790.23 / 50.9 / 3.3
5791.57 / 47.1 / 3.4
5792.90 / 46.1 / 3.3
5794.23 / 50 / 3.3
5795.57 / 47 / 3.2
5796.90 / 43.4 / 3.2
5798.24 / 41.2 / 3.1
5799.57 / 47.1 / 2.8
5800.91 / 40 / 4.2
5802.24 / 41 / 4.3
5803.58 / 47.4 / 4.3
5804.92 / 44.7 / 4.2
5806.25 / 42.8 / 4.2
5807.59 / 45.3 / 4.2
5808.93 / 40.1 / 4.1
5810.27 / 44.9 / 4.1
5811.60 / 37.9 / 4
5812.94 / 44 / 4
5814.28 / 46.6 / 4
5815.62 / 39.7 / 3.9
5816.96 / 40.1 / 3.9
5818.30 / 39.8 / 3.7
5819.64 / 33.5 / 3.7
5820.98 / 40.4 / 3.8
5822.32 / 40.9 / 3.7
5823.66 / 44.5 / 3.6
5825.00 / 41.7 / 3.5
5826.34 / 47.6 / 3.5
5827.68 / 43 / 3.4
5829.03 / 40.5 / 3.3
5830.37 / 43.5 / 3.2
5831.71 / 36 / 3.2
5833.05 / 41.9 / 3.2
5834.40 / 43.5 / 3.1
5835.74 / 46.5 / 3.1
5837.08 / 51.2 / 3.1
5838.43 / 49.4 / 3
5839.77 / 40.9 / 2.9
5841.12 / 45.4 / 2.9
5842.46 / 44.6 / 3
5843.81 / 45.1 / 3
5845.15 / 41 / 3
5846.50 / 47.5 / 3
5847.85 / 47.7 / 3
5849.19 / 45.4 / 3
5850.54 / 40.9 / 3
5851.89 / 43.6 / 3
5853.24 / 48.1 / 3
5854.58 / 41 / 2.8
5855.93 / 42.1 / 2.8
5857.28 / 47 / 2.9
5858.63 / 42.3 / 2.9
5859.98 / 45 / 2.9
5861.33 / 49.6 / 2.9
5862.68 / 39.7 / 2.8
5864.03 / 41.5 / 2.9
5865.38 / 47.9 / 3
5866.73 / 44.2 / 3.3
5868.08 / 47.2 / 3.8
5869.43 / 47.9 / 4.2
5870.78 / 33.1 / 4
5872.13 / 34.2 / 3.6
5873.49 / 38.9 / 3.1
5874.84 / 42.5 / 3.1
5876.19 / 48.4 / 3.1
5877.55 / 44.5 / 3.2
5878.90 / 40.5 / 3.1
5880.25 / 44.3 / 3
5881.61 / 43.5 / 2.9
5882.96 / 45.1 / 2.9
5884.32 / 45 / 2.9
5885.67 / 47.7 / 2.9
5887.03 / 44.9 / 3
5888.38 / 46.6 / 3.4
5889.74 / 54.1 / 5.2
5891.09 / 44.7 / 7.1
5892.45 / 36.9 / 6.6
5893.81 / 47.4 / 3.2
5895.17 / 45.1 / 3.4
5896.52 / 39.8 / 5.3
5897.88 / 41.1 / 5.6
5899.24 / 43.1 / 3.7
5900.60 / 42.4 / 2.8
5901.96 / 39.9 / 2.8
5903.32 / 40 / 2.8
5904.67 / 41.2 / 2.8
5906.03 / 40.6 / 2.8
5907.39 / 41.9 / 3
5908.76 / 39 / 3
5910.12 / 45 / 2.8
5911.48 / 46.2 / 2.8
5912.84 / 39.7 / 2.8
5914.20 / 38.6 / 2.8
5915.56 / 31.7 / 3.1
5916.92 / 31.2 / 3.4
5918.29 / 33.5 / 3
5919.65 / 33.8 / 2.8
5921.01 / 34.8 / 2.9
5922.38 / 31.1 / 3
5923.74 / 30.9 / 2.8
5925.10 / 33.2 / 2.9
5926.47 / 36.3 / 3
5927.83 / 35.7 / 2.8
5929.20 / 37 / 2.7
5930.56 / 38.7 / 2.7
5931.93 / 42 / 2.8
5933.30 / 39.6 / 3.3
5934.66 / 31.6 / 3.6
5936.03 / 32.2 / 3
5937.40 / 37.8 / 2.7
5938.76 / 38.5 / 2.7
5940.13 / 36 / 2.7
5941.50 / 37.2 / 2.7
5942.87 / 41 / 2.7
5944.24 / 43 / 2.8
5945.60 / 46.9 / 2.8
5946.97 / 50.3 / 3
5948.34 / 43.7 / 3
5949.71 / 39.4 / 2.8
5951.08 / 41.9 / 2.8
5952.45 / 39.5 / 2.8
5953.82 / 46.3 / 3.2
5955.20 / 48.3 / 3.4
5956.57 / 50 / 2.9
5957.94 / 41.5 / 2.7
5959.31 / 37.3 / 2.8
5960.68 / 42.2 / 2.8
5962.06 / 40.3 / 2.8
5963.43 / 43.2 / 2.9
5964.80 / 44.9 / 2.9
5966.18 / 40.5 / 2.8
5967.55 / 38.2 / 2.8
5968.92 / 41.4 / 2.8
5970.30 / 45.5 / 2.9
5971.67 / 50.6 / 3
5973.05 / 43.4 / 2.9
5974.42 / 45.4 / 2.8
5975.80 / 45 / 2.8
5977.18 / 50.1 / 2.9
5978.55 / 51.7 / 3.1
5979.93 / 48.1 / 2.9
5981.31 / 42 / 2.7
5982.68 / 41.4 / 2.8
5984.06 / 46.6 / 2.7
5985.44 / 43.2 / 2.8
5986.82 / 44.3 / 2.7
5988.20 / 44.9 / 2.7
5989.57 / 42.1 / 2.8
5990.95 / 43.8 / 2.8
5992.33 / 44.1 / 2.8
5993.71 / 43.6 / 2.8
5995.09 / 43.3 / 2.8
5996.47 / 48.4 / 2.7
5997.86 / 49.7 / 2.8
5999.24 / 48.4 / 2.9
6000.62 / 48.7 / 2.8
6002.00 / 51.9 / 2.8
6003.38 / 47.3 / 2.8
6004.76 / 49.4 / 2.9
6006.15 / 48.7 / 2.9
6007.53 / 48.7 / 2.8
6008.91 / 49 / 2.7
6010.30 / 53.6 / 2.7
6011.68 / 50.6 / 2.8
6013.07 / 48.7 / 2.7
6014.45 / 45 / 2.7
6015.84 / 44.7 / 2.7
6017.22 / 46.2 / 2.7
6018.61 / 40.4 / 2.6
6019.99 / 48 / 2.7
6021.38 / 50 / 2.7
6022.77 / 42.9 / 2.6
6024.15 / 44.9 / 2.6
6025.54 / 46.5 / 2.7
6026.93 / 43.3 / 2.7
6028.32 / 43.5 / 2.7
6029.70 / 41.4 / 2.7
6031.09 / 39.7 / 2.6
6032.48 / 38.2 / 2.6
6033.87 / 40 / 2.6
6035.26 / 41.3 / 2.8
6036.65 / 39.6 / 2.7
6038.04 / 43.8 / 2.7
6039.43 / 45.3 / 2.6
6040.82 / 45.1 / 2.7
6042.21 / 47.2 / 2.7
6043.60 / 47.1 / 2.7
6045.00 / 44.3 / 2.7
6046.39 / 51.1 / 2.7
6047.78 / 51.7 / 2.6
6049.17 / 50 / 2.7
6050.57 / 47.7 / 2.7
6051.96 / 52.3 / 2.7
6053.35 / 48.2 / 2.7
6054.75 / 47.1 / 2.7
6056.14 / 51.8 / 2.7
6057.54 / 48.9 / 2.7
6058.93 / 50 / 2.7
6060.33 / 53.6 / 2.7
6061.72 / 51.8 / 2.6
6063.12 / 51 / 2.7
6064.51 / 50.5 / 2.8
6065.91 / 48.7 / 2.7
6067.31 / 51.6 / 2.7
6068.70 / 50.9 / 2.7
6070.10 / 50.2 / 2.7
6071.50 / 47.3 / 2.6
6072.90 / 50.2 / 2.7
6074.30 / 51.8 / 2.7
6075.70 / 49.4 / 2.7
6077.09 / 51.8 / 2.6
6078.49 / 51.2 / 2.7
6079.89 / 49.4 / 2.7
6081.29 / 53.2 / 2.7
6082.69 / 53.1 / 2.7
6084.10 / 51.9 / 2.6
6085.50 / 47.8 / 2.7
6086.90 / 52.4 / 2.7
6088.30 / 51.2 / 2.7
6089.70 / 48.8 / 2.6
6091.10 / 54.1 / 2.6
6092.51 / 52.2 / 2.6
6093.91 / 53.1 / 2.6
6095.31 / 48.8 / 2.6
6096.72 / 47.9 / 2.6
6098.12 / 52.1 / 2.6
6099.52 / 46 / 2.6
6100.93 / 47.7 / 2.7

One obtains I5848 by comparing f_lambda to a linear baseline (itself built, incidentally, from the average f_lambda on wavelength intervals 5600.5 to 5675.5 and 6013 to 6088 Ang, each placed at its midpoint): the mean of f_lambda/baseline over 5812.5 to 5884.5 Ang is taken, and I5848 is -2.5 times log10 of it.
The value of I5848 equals 0.10 mag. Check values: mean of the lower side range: 47.5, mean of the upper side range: 47.7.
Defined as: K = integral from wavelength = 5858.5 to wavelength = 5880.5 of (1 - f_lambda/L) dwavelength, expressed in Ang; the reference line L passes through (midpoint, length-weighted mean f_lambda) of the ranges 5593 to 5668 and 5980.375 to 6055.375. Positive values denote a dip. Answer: 1.6 Ang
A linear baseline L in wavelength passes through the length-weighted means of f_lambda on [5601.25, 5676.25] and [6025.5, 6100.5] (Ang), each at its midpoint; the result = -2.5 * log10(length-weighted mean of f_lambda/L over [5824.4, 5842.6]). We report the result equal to 0.10 mag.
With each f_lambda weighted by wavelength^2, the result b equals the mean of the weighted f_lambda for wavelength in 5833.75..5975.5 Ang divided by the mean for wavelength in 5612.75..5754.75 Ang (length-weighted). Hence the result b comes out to 1.0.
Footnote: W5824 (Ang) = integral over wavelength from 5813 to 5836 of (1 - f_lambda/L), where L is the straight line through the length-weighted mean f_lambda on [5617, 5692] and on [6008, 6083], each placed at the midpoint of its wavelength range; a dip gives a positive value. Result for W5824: 2.8 Ang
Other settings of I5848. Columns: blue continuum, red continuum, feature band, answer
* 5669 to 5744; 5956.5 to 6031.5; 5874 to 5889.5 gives 0.00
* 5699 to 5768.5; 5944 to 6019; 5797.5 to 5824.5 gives 0.05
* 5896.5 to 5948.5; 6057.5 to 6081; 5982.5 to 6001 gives -0.02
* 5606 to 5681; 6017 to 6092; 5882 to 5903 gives 0.09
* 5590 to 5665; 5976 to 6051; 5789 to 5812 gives 0.04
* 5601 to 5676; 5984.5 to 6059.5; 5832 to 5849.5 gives 0.04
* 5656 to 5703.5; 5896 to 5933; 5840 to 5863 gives -0.10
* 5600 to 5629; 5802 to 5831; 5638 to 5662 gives 0.00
